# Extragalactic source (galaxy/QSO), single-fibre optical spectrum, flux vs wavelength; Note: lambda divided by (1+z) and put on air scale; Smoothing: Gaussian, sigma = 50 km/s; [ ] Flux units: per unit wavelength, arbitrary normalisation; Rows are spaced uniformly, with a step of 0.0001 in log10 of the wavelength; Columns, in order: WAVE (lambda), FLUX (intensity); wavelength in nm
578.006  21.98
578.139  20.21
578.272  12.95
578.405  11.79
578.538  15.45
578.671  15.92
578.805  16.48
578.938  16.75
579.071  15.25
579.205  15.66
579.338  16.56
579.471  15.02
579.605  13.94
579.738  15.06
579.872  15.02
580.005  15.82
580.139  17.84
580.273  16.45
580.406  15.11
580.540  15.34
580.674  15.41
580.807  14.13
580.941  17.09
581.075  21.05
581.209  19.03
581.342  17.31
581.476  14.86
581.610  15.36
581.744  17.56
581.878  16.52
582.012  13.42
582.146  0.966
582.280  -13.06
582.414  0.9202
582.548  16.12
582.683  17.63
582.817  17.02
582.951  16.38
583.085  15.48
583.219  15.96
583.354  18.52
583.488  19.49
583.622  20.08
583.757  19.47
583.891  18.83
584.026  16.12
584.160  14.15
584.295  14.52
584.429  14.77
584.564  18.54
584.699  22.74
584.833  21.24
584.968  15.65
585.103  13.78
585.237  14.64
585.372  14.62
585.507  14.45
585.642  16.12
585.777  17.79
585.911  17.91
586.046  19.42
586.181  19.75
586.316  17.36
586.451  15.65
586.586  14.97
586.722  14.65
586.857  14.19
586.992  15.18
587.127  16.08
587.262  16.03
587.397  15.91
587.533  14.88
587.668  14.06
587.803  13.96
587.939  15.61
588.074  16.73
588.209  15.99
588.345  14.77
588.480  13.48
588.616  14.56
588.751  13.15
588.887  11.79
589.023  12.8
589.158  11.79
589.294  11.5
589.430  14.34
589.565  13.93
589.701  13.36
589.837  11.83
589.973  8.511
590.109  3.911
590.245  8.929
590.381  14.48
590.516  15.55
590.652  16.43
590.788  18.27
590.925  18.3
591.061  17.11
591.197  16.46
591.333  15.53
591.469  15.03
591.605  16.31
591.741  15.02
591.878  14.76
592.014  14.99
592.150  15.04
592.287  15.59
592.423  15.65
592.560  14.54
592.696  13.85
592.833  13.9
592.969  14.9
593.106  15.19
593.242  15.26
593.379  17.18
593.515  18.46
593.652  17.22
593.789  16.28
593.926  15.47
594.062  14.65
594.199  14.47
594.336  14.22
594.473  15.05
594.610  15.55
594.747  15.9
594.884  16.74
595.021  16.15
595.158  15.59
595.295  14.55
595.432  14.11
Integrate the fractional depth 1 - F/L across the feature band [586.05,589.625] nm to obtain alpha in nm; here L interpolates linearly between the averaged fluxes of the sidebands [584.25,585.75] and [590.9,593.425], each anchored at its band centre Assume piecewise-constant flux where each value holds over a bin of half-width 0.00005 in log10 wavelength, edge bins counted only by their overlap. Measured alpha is 0.29 nm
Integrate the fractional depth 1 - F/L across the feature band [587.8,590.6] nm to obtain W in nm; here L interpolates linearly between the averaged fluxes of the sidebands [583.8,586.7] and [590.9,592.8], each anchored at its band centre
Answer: 0.55 nm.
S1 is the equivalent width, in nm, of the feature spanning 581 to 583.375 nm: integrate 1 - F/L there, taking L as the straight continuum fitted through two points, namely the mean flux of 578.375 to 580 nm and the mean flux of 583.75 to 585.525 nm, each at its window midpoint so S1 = 0.41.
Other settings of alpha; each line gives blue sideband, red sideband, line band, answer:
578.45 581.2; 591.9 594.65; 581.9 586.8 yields 0.18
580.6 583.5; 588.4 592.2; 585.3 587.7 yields -0.39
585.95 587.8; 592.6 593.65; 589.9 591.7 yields 0.17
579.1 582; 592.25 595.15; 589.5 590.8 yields 0.28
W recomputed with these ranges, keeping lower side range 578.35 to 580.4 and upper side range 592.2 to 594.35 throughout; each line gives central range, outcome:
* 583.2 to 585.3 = -0.26 nm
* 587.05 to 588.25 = 0.00 nm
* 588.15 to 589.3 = 0.16 nm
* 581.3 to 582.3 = 0.27 nm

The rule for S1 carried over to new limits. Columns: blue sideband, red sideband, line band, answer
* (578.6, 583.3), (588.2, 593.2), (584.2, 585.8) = -0.246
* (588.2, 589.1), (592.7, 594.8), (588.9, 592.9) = 0.126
